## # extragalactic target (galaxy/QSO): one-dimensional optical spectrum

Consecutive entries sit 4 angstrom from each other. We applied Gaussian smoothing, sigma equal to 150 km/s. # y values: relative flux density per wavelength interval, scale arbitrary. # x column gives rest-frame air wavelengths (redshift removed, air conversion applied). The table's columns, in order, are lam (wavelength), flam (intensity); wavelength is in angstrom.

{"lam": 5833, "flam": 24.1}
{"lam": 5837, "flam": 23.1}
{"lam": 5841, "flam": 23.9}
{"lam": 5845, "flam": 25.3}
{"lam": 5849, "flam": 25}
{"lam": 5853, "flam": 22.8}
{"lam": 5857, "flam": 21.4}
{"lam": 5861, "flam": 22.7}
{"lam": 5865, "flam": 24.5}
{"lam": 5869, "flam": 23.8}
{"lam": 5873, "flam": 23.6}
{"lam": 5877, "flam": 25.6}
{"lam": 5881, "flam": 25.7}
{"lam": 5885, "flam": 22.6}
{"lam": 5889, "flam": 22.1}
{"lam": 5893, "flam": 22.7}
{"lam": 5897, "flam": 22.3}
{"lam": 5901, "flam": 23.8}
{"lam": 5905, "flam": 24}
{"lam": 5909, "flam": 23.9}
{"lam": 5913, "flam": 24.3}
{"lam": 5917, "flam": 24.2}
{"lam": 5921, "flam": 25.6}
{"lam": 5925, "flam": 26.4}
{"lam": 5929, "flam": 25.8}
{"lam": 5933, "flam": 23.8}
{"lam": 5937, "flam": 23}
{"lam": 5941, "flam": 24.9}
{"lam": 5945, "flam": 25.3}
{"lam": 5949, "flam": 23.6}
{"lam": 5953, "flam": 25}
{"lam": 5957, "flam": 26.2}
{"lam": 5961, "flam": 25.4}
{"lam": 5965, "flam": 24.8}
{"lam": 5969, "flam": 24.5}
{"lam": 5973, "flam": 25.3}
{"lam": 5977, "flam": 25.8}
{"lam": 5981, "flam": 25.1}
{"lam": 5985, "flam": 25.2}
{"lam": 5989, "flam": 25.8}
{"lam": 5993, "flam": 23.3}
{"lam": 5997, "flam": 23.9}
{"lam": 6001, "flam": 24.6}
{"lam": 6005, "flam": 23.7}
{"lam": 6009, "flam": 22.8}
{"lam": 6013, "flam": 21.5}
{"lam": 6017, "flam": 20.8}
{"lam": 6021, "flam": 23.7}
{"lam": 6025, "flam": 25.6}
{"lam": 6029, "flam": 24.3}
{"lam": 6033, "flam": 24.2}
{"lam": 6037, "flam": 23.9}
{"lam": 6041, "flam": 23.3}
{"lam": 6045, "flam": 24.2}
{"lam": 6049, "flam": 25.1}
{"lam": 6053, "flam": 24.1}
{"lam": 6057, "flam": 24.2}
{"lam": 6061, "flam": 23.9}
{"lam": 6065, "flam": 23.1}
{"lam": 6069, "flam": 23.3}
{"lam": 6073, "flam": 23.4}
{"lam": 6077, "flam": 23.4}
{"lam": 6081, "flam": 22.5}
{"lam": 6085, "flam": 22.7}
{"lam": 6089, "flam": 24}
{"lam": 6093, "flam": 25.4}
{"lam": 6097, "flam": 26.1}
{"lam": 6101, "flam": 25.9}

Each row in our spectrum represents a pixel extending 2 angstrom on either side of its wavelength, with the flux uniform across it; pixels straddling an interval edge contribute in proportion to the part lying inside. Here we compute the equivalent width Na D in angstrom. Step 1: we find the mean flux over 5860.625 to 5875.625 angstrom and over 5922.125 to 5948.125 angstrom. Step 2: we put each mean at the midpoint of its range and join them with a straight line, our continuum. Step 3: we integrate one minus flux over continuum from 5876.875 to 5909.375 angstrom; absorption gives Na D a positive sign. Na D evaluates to 0.9 angstrom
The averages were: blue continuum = 23.8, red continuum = 24.8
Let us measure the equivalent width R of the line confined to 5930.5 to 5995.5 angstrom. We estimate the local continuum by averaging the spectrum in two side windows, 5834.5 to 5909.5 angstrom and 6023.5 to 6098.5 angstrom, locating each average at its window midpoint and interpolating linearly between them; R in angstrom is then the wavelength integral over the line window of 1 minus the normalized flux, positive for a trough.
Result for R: -2.7 angstrom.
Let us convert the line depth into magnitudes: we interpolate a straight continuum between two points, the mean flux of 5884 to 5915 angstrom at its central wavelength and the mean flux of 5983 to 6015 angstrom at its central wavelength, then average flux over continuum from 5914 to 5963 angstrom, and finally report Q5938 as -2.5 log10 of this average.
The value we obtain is -0.065 mag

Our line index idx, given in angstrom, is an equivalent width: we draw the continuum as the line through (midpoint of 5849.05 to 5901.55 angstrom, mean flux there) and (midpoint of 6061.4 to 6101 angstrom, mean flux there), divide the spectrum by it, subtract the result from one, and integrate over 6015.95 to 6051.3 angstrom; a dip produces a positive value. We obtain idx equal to -0.3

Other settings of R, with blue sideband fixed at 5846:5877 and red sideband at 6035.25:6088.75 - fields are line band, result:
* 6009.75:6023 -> 0.9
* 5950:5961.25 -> -0.8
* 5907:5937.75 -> -1.4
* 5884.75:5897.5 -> 0.6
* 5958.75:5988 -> -1.9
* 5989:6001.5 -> -0.3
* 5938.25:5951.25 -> -0.5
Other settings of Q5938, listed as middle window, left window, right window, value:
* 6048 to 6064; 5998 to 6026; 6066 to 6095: -0.04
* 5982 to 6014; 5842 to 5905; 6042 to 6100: -0.01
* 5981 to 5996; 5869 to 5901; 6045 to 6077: -0.05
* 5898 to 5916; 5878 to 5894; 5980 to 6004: -0.01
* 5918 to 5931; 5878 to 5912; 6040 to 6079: -0.10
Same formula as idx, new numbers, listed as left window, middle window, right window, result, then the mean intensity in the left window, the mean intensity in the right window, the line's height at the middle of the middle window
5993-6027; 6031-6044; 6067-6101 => -0.1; 23.3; 24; 23.6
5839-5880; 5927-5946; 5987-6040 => -0.6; 23.9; 23.7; 23.8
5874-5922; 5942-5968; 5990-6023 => -1.7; 23.9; 23.1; 23.5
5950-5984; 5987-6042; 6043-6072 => 2.0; 25.2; 24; 24.6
